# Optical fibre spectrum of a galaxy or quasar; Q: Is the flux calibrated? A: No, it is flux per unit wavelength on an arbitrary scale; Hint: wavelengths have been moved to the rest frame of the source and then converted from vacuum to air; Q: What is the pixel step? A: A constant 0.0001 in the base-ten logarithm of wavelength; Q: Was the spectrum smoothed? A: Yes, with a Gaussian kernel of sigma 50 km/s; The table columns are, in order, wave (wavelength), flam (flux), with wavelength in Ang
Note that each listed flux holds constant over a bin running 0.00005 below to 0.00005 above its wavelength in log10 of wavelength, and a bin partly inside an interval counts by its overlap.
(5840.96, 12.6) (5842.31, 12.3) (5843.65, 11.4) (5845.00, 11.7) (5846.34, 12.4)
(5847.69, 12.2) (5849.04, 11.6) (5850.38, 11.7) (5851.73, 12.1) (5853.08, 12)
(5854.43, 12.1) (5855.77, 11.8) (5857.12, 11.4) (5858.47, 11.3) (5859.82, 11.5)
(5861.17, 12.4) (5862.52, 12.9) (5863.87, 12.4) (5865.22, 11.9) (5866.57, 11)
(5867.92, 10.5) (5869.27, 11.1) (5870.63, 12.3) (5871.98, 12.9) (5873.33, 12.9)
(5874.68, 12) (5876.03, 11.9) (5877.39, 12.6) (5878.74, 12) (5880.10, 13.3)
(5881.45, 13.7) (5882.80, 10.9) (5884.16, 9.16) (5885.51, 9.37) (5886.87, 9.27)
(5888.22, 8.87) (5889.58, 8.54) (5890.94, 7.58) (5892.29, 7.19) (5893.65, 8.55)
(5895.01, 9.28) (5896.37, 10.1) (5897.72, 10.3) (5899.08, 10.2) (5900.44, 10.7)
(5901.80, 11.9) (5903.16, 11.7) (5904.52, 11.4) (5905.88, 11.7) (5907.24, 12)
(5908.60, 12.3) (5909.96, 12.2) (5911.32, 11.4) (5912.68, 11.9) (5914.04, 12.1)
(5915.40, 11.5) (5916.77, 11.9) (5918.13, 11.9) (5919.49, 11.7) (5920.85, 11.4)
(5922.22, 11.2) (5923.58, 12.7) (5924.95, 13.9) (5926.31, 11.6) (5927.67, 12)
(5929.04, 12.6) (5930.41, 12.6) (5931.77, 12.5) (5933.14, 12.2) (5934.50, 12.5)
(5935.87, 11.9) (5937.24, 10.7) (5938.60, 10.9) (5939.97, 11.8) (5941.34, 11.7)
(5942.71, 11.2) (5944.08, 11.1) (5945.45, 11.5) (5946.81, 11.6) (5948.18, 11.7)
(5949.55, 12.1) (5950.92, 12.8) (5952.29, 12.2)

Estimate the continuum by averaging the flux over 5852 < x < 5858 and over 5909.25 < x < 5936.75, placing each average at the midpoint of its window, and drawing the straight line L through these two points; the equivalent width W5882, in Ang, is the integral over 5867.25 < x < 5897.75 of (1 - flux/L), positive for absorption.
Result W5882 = 3.3 Ang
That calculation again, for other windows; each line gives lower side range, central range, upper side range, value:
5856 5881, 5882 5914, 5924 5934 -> 5.03 Ang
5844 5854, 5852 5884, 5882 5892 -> -4.69 Ang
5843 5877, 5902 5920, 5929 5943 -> 0.07 Ang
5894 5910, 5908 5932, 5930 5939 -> -1.11 Ang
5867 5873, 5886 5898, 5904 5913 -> 3.04 Ang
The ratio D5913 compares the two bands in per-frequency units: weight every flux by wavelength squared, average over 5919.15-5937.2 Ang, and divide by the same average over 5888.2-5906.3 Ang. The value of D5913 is 1.2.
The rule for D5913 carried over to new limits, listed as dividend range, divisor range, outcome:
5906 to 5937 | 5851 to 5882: 1.02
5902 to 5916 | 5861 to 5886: 1.01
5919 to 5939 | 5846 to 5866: 1.03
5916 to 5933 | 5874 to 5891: 1.14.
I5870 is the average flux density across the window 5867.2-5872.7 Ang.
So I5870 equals 11.7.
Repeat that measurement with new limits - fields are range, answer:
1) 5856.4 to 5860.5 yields 11.4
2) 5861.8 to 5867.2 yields 12.1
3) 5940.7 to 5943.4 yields 11.4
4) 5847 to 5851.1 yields 11.8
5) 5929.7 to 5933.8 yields 12.4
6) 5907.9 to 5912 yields 12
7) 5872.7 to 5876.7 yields 12.3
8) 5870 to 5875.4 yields 12.5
